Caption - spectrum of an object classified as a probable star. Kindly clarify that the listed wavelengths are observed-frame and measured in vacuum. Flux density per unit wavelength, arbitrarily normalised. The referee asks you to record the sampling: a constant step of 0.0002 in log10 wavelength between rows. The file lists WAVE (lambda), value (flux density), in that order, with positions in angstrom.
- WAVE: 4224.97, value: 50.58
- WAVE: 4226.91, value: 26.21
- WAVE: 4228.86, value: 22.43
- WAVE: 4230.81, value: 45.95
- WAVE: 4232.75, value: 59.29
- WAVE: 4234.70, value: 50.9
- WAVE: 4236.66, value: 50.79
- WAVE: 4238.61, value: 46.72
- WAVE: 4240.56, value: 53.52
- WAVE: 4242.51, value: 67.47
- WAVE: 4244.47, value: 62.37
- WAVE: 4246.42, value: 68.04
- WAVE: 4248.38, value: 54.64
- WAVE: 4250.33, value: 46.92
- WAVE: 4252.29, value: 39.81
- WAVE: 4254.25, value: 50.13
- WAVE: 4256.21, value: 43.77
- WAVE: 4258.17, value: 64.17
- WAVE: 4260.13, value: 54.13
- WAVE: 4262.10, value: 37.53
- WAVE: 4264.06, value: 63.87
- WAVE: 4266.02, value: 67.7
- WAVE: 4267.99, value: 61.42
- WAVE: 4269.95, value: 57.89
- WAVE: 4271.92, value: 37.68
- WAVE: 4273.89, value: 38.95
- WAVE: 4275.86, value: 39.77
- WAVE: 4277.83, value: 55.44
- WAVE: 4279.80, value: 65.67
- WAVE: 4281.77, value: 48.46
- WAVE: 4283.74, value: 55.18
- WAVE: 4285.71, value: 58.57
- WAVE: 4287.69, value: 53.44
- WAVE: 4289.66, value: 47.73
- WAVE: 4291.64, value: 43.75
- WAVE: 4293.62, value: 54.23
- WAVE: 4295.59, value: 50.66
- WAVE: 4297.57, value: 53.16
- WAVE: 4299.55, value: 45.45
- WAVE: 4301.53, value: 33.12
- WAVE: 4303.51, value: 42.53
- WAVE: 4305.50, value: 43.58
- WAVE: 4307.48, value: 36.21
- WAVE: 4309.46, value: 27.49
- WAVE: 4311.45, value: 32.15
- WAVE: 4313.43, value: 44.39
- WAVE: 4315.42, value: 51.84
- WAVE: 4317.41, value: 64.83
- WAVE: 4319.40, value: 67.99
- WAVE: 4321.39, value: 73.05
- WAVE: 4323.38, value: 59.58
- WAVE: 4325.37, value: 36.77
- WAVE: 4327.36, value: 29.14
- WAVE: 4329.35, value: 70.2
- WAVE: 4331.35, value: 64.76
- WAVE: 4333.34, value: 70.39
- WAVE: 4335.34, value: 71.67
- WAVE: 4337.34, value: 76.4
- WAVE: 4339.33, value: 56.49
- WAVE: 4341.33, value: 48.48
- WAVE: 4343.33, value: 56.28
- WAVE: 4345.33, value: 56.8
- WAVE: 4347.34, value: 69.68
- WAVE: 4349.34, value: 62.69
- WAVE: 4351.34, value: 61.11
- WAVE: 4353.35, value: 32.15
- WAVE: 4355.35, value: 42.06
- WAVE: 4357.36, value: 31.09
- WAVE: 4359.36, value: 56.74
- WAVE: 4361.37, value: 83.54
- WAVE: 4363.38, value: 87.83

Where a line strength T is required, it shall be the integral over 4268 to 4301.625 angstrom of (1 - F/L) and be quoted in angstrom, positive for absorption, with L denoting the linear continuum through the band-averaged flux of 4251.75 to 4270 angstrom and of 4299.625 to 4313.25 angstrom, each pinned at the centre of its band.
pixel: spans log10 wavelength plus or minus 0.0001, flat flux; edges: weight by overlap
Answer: -3.89 angstrom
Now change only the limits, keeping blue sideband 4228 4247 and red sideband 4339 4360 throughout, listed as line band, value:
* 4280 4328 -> 3.43 angstrom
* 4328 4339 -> -3.48 angstrom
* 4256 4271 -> -1.26 angstrom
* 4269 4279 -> 1.17 angstrom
